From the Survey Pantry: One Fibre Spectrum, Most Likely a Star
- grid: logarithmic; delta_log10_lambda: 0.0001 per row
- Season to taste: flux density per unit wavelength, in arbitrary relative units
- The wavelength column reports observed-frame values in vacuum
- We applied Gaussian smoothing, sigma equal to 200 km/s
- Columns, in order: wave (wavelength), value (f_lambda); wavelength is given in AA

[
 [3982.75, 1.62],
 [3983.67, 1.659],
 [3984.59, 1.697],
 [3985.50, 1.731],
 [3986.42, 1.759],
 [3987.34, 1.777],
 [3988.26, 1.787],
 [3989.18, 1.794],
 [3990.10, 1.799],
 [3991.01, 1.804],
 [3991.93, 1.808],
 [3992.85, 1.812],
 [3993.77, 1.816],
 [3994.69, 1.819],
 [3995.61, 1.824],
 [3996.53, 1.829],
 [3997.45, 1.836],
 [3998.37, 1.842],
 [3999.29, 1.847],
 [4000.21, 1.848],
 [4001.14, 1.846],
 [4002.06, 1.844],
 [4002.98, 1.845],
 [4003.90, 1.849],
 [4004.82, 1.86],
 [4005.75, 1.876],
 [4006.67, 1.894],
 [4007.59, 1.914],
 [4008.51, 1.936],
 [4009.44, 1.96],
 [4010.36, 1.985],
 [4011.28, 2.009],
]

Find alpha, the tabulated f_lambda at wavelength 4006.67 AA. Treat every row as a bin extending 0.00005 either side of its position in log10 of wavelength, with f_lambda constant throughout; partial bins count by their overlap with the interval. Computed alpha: 1.894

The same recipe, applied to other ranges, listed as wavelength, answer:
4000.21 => 1.848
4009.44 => 1.96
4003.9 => 1.849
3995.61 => 1.824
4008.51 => 1.936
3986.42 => 1.759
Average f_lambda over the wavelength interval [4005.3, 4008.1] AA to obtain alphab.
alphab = 1.9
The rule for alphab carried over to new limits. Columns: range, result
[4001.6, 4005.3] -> 1.85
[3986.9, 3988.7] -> 1.78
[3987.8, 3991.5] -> 1.8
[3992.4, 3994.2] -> 1.81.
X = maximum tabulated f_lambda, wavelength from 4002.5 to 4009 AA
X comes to 1.936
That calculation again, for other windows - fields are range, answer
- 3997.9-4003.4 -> 1.848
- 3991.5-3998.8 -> 1.842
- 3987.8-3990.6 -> 1.799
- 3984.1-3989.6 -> 1.794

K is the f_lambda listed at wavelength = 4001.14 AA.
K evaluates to 1.846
